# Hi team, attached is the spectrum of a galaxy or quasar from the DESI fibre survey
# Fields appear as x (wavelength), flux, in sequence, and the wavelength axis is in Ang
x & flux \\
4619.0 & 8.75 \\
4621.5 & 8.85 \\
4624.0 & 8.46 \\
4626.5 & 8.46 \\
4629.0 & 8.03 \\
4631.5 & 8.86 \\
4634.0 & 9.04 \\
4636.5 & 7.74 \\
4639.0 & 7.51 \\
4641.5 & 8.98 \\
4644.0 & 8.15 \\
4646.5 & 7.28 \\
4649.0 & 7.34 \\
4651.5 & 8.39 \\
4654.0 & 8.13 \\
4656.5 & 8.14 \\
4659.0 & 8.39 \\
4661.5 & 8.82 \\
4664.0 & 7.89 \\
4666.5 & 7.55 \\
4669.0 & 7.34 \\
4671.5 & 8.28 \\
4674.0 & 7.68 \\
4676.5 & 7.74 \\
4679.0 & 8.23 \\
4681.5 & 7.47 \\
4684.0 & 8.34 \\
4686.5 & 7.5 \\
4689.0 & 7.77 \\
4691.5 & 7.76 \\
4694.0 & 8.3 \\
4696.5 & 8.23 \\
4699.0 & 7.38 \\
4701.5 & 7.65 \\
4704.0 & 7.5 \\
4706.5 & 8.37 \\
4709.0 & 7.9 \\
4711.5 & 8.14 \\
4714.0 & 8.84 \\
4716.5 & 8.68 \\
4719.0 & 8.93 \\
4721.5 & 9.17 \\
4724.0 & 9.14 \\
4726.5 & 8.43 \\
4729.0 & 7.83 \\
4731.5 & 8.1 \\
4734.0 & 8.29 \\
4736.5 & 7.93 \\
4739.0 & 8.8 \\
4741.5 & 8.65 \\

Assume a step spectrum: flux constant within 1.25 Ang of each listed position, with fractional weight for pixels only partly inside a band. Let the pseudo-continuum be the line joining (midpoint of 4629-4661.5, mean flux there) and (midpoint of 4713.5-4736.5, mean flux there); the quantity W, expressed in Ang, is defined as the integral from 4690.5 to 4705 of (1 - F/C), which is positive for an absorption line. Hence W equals 1.1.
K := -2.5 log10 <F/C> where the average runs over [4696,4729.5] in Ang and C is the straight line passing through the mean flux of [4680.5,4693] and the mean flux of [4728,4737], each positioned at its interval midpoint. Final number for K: -0.05 mag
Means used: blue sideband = 7.78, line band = 8.31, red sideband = 8.05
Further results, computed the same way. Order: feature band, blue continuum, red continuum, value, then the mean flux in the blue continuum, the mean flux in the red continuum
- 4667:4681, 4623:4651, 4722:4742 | 0.06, 8.17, 8.42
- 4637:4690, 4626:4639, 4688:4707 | 0.02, 8.34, 7.85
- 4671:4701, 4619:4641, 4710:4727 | 0.10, 8.41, 8.76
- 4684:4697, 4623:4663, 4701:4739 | 0.05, 8.23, 8.36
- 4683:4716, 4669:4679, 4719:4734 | 0.03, 7.87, 8.55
